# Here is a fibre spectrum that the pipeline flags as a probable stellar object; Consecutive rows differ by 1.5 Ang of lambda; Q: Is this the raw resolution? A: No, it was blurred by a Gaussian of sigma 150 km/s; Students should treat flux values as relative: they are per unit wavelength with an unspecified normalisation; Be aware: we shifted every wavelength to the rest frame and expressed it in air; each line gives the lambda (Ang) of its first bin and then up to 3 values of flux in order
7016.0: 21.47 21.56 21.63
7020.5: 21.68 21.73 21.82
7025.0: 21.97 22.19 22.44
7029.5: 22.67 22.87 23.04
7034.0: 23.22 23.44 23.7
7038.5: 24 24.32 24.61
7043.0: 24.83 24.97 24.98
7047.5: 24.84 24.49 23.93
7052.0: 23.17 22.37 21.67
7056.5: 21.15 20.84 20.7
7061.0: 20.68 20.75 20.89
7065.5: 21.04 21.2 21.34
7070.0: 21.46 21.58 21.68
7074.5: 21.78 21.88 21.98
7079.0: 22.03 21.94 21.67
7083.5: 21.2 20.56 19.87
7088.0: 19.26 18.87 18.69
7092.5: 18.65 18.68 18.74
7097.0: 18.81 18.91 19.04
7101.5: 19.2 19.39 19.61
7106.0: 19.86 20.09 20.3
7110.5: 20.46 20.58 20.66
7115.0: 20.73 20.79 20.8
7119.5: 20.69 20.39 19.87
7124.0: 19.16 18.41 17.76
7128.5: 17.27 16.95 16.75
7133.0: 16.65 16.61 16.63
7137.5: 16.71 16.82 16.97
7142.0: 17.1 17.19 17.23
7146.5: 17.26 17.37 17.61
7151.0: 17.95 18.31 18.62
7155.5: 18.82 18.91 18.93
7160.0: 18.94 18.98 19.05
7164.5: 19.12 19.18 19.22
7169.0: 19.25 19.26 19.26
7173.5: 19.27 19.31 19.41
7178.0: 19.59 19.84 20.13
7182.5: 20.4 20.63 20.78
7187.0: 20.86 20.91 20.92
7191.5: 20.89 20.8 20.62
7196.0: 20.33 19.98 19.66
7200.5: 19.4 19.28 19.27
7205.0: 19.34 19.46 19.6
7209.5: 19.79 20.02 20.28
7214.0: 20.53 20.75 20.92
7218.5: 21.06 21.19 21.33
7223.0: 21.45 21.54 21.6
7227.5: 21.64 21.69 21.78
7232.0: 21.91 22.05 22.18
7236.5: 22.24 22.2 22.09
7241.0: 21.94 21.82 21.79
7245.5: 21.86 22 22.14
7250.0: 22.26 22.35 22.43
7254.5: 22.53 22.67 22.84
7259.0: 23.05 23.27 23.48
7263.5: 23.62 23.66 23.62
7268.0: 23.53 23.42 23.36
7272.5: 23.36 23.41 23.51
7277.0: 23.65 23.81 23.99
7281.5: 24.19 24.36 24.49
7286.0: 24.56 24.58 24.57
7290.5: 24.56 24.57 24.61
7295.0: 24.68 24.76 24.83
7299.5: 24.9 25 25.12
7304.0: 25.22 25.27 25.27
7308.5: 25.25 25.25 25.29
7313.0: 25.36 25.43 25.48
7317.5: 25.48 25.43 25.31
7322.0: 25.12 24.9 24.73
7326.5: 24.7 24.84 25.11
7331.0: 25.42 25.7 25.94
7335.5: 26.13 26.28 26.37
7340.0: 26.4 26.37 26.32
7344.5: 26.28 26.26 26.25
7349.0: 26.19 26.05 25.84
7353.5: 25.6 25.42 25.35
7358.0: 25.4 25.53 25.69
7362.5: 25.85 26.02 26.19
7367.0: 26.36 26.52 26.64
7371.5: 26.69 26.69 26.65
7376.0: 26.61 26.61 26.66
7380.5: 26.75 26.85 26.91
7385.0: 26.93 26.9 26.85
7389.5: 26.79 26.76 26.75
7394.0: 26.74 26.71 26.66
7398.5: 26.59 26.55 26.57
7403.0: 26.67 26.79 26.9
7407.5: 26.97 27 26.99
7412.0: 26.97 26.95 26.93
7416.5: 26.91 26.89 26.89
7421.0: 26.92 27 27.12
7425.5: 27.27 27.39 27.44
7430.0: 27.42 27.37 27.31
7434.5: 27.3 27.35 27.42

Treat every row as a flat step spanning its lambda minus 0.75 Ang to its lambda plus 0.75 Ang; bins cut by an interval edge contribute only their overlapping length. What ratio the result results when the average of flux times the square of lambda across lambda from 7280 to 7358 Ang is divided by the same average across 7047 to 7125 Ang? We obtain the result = 1.30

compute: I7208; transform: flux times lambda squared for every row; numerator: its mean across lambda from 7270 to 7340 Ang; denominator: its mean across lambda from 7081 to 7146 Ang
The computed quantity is 1.39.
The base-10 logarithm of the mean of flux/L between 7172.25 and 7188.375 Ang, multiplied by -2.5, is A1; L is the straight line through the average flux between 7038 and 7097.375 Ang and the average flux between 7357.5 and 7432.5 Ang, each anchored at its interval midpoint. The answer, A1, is 0.17 mag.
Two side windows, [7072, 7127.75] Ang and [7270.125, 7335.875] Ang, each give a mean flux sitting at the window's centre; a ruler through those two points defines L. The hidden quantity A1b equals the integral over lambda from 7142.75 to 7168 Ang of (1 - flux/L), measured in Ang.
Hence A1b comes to 3.5 Ang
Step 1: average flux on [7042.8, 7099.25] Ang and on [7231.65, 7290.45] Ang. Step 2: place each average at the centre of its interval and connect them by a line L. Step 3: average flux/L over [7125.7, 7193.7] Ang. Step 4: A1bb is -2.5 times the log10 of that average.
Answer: 0.19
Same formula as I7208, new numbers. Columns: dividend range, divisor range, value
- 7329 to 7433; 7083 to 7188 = 1.49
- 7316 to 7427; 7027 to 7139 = 1.37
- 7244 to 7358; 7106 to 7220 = 1.33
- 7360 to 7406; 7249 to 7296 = 1.16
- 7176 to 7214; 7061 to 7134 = 1.03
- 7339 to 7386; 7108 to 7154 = 1.52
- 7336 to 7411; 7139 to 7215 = 1.45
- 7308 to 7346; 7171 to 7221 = 1.32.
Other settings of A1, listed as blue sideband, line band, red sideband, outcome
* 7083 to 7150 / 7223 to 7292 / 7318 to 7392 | 0.01 mag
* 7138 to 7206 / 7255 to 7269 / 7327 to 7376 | -0.03 mag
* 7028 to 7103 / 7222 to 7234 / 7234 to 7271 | 0.04 mag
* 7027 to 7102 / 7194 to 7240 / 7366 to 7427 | 0.16 mag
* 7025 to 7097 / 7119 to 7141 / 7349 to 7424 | 0.27 mag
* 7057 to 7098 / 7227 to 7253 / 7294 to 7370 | 0.08 mag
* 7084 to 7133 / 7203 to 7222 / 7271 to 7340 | 0.10 mag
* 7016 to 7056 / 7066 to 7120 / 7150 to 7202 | 0.07 mag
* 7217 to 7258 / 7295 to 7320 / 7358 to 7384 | -0.04 mag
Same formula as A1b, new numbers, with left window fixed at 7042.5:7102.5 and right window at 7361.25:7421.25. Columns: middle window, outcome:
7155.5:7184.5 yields 4.5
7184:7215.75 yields 4.4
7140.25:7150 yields 2.3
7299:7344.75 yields 0.1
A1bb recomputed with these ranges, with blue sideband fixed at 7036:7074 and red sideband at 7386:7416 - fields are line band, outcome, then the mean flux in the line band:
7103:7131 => 0.19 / 19.7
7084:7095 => 0.19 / 19.3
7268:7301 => 0.05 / 24.2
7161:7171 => 0.24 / 19.2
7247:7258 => 0.12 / 22.4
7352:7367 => 0.02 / 25.7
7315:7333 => 0.03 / 25.2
